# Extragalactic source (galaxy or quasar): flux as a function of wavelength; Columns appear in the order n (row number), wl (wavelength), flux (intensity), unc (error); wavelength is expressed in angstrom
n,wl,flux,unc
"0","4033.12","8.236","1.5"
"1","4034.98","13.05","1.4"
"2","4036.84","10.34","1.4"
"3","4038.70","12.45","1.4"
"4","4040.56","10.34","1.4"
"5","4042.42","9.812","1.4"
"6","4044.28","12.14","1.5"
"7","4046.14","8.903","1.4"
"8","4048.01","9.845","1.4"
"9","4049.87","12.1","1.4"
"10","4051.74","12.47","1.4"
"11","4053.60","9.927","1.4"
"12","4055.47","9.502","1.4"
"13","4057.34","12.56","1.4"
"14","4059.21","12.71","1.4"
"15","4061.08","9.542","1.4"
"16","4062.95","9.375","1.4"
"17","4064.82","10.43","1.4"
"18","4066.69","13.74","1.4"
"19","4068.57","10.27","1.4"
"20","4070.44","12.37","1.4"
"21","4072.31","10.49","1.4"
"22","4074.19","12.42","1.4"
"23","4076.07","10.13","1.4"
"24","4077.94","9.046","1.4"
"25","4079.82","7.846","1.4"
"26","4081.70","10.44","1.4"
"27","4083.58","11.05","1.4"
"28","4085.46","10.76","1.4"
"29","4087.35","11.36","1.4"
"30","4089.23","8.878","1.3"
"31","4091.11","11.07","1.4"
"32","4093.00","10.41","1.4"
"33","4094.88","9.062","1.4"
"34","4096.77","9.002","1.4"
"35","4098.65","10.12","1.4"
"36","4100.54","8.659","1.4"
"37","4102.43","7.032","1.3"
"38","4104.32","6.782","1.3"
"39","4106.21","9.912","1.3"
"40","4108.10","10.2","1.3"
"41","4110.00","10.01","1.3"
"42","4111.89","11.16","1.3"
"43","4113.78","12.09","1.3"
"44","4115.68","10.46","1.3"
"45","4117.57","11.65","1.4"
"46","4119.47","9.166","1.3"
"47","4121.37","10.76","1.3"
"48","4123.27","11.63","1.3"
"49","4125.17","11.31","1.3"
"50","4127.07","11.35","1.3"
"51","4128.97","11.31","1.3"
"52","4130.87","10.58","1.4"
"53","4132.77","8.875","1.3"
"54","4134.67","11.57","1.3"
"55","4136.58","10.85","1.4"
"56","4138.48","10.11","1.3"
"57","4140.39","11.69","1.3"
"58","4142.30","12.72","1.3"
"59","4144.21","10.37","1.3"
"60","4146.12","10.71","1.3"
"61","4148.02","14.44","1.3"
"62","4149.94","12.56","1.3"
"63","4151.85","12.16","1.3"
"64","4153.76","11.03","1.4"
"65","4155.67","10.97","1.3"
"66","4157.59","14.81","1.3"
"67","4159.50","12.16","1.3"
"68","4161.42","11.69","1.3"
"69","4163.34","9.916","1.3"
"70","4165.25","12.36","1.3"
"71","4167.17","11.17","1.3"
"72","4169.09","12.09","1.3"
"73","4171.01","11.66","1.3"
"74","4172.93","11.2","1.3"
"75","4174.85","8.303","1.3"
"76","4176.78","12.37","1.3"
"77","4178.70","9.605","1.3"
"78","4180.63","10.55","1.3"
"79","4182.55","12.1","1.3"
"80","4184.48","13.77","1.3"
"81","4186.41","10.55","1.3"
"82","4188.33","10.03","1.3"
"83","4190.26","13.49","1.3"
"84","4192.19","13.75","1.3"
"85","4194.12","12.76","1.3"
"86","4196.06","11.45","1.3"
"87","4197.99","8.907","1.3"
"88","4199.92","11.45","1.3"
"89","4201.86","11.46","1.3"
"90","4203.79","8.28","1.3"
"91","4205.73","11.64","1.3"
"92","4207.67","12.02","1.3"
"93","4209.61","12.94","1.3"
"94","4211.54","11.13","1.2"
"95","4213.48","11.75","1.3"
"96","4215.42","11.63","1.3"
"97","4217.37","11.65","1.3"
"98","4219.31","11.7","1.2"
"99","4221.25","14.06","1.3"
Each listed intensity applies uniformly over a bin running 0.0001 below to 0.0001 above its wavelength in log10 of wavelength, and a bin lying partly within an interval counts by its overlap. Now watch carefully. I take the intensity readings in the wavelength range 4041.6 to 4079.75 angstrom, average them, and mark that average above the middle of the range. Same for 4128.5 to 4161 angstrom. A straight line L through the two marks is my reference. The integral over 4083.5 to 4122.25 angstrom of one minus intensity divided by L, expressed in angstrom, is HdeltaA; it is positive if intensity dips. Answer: 4.3 angstrom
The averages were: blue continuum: 10.8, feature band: 9.95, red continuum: 11.6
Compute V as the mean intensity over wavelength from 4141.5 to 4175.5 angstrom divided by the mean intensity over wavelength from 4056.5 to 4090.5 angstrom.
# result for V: 1.09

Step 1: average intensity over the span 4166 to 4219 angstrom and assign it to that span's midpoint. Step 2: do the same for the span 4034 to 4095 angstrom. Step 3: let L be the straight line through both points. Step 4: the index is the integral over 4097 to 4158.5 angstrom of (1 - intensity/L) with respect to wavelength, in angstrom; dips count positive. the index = 1.48 angstrom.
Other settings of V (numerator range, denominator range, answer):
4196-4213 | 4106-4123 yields 1.03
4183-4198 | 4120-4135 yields 1.11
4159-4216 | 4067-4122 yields 1.13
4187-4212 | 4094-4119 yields 1.18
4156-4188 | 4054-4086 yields 1.07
